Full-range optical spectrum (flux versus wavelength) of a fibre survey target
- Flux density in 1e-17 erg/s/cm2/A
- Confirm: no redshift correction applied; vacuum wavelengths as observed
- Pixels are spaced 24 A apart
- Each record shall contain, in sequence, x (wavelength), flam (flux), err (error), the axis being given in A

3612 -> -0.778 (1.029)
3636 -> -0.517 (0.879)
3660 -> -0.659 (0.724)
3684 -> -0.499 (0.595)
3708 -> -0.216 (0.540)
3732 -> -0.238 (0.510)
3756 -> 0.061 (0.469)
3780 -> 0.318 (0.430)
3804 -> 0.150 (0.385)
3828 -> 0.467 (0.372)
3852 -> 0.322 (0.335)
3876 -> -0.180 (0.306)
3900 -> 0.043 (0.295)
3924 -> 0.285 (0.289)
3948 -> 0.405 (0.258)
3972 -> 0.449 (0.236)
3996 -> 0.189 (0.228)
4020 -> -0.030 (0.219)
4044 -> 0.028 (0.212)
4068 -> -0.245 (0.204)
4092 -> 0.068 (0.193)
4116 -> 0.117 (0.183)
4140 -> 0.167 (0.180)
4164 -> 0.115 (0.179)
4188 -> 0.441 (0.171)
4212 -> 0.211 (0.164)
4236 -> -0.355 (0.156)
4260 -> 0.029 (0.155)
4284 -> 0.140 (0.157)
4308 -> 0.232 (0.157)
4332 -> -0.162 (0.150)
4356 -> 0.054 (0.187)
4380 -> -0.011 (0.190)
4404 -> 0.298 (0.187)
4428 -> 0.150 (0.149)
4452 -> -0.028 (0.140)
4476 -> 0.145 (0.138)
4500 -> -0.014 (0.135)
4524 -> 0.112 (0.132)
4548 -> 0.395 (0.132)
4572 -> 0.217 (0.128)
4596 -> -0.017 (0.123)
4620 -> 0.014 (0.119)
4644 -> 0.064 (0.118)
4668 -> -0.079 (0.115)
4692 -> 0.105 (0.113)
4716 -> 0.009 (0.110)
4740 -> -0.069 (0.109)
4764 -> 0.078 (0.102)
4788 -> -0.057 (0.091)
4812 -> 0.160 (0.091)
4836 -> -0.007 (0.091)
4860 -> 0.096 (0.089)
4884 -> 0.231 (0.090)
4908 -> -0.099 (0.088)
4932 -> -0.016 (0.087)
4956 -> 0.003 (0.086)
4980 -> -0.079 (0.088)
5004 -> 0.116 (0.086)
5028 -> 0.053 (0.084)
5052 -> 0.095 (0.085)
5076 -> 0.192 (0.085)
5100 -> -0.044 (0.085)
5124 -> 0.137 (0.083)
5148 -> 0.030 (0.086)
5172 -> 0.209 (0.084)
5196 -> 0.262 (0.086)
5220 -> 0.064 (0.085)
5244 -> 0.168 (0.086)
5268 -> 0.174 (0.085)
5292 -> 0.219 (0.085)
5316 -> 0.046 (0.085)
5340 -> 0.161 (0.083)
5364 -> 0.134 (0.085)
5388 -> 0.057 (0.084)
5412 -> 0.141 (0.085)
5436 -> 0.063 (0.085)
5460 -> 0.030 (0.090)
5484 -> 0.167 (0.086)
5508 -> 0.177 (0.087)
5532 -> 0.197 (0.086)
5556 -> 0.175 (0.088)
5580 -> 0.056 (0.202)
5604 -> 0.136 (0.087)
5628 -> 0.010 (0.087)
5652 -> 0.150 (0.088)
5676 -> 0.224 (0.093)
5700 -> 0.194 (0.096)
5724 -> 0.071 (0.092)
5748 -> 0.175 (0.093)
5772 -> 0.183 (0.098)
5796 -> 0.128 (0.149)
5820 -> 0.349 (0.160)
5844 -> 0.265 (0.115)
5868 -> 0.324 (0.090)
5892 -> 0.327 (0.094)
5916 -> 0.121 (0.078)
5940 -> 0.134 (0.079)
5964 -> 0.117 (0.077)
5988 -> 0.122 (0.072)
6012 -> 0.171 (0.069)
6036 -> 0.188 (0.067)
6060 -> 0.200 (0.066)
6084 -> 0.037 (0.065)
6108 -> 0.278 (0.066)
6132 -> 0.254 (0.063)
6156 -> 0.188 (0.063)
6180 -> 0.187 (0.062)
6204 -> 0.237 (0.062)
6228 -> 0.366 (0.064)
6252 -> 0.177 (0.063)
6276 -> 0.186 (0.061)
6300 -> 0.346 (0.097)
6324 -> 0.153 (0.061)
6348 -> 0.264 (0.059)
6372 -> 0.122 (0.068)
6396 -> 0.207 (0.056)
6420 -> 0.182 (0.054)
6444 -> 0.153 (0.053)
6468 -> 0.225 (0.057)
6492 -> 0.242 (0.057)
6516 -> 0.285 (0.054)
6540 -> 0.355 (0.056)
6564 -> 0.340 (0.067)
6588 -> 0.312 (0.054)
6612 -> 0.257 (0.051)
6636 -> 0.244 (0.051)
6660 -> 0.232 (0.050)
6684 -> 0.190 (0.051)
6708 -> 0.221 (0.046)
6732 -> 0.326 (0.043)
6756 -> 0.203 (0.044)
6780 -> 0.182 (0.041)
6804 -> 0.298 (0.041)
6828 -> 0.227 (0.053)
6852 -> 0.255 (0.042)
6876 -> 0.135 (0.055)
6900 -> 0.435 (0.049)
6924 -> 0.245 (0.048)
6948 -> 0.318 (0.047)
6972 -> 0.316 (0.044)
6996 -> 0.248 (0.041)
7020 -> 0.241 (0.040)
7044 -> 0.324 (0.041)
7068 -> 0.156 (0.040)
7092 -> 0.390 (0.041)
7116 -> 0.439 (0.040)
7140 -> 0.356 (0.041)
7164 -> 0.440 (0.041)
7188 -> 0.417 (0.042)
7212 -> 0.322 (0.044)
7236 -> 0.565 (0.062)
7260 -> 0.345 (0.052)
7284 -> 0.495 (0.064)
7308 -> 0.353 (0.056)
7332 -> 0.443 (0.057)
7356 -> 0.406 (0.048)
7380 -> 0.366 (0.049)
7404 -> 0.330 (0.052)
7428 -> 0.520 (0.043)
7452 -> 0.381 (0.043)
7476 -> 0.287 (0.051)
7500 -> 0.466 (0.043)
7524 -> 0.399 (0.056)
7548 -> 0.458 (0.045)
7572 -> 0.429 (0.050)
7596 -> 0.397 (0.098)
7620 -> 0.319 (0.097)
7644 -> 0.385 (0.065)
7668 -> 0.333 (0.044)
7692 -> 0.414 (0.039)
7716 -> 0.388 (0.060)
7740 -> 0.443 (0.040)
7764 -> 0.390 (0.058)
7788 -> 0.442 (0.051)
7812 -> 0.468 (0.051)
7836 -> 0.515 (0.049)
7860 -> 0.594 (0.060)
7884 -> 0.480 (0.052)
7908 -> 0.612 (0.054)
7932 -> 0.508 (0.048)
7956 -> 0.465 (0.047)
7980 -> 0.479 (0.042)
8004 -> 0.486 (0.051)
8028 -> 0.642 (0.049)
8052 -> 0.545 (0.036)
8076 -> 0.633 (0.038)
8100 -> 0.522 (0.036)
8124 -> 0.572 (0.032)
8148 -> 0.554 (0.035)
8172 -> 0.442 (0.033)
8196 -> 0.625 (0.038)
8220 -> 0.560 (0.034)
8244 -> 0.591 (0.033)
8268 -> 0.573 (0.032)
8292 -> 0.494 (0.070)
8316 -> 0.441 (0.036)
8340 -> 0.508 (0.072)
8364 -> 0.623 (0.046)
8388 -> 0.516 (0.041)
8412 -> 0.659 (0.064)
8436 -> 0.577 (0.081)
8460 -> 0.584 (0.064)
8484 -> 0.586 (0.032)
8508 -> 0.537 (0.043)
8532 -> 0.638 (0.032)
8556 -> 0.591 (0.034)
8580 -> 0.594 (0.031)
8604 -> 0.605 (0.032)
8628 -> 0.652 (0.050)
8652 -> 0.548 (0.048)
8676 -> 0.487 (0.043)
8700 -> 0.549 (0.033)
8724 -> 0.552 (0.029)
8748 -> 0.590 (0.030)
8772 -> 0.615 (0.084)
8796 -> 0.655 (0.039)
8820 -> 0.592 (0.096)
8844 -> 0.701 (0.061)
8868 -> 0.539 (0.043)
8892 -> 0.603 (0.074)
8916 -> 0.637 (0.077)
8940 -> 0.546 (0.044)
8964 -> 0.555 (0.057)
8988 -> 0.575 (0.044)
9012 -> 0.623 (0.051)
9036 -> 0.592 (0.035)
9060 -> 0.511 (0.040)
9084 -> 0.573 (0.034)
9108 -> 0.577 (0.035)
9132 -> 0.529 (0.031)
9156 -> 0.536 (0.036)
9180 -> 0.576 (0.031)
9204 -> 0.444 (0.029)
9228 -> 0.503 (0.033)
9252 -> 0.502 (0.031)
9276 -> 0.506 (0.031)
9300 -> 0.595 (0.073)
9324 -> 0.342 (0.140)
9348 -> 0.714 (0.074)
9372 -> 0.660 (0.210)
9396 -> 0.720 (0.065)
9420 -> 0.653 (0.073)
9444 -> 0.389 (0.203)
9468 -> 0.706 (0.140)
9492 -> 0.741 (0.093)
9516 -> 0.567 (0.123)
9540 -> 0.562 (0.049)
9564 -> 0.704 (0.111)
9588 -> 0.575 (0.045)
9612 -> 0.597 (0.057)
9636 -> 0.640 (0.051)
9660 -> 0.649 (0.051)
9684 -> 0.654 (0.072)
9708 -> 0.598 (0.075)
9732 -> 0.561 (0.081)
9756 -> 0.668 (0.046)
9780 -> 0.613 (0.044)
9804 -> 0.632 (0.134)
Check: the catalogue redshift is 0.78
